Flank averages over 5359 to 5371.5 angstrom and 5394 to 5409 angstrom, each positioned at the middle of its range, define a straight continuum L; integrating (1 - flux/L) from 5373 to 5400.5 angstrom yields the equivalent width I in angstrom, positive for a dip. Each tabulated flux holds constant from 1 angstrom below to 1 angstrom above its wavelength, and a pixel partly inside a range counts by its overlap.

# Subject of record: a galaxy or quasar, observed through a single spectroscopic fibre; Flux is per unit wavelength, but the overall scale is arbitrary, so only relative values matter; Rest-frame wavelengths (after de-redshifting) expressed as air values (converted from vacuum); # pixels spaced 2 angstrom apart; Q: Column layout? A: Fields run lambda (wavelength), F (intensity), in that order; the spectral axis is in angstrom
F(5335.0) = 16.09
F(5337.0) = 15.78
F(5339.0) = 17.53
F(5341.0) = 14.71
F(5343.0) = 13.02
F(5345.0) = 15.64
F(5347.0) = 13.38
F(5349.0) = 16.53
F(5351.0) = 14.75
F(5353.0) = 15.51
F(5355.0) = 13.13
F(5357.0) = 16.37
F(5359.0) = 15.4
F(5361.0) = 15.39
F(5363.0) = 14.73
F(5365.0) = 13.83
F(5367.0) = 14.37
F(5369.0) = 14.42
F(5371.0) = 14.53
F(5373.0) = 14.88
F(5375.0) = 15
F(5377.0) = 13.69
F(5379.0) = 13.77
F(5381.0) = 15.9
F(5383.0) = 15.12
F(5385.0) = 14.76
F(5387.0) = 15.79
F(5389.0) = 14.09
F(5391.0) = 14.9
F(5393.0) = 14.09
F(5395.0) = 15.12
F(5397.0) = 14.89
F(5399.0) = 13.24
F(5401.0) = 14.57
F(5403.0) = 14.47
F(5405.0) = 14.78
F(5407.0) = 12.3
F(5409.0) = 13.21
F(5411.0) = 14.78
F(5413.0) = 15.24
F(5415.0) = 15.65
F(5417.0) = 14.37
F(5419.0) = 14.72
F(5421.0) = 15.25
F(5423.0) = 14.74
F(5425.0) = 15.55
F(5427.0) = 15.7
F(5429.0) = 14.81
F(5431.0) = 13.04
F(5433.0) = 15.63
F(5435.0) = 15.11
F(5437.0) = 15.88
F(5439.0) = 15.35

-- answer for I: -0.6 angstrom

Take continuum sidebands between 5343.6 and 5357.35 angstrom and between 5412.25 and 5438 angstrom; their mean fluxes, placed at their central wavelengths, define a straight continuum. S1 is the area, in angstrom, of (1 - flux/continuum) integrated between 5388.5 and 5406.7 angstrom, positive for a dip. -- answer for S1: 0.7 angstrom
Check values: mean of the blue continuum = 14.9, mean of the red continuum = 15.1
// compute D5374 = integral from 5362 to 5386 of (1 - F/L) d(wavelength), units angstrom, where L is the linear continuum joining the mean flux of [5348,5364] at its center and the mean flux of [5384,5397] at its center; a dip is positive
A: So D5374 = 0.7 angstrom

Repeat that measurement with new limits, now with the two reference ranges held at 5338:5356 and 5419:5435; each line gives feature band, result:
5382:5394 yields 0.1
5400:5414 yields 0.7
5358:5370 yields 0.2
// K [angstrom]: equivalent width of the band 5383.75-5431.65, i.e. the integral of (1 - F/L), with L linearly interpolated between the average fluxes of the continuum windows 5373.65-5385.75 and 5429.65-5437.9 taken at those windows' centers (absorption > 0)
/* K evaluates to 0.7 angstrom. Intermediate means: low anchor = 14.7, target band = 14.6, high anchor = 14.9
